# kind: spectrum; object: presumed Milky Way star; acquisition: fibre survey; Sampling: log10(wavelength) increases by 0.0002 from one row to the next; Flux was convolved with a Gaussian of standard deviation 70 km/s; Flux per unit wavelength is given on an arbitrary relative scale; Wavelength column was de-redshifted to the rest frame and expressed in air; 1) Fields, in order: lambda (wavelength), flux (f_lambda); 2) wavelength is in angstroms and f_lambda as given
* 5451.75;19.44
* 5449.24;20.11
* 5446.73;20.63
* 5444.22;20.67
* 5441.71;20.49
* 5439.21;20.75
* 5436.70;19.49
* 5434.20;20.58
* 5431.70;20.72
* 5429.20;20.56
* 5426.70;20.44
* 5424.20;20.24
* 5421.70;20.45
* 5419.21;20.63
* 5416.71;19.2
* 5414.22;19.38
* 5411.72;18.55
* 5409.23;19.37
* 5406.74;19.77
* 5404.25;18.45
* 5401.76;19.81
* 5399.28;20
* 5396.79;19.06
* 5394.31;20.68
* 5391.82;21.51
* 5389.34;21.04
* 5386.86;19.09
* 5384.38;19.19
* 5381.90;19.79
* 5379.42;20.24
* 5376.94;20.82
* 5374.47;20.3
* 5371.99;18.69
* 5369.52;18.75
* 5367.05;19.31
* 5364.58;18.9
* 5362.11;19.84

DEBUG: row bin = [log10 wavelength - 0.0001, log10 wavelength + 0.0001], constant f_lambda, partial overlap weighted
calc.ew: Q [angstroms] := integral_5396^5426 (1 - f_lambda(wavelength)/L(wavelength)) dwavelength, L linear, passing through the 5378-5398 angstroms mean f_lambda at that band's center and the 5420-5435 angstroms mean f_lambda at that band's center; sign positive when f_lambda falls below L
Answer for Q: 1.1 angstroms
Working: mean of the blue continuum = 20.1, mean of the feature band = 19.6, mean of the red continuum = 20.5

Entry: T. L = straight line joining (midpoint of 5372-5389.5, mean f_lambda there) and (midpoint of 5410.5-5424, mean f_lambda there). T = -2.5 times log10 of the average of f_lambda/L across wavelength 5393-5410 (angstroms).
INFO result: 0.01 mag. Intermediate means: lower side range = 19.9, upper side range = 19.7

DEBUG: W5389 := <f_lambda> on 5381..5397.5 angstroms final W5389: 20.1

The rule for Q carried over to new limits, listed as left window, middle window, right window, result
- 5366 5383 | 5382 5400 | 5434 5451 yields -0.2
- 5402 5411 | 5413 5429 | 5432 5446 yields -0.3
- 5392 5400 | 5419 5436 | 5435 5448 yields -0.1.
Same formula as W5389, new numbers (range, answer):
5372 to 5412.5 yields 19.8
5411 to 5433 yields 20.1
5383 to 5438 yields 19.9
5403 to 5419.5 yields 19.3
